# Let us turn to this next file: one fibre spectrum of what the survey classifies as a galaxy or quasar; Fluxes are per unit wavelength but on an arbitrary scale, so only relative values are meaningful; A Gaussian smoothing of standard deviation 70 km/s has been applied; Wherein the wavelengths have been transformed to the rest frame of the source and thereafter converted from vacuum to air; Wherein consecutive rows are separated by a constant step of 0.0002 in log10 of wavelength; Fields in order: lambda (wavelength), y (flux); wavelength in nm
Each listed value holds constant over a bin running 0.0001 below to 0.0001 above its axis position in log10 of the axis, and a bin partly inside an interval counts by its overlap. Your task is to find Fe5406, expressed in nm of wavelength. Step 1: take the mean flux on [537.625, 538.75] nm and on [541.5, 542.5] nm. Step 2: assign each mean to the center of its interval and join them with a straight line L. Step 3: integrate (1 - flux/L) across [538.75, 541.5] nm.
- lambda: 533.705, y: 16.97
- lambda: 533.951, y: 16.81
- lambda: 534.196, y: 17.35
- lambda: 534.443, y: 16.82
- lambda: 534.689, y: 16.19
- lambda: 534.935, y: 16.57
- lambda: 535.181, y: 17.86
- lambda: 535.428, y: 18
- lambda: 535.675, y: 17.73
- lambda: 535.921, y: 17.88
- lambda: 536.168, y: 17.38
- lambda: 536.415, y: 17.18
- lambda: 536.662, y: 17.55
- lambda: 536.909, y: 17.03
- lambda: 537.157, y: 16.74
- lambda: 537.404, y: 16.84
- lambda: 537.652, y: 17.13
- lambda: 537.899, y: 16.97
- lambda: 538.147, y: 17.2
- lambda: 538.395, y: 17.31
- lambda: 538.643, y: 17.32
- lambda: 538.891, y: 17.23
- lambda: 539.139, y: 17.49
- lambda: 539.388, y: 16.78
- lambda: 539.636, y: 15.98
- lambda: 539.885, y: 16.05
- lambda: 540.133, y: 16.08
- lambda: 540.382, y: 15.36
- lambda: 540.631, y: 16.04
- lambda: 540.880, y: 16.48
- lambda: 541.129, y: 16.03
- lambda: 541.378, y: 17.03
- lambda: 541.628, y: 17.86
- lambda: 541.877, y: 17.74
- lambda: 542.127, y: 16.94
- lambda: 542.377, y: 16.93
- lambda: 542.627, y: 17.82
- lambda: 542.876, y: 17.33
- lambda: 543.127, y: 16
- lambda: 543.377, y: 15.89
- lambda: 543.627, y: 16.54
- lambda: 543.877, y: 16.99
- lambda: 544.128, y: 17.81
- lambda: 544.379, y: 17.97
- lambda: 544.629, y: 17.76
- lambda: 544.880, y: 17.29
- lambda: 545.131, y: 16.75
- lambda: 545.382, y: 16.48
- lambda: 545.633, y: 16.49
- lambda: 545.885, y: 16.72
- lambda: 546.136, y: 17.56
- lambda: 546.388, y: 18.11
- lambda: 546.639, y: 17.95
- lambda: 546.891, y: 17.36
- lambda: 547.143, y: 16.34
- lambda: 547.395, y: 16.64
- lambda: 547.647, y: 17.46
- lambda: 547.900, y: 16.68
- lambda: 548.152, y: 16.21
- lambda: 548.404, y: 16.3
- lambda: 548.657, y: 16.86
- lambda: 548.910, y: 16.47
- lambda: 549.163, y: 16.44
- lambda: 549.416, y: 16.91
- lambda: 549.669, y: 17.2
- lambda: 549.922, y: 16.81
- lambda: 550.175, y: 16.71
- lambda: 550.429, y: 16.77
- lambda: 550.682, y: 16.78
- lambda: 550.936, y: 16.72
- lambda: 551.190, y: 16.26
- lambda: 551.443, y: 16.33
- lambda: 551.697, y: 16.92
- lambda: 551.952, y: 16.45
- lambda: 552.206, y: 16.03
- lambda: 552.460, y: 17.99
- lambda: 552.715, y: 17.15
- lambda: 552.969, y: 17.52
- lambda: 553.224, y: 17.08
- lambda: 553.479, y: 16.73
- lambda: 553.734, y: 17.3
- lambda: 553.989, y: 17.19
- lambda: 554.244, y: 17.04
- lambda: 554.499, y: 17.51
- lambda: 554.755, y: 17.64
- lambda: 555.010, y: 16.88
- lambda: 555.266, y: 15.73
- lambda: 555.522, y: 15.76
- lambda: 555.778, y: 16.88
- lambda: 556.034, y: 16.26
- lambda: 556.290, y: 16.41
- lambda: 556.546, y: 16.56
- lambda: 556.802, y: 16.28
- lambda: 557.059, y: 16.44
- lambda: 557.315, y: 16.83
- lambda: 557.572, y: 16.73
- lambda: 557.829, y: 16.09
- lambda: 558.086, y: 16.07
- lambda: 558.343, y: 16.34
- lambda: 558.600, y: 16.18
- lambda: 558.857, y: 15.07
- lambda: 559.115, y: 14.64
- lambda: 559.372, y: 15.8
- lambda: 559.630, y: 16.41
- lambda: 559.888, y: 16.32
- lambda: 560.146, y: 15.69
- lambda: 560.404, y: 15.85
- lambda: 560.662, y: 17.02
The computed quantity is 0.14 nm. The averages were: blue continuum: 17.2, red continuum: 17.4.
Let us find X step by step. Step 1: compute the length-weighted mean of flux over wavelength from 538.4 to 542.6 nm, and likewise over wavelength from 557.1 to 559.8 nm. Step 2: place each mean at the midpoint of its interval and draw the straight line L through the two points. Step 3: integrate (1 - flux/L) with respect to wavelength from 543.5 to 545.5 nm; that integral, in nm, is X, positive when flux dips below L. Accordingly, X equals -0.07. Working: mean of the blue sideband 16.7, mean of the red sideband 16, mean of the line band 17.2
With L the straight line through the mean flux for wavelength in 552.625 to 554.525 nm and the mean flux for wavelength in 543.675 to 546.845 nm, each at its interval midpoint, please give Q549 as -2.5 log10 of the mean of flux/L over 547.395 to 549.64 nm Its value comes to 0.037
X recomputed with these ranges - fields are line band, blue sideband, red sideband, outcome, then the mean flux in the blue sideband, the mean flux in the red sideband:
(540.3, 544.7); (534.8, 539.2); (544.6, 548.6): 0.05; 17.3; 17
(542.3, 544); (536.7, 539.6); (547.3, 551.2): 0.01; 17.1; 16.7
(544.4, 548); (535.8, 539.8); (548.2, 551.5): -0.07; 17.1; 16.7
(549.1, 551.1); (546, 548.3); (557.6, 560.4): 0.00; 17.1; 15.9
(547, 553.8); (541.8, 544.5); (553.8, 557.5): 0.03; 17.1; 16.7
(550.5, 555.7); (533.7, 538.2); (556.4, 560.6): -0.16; 17.2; 16.1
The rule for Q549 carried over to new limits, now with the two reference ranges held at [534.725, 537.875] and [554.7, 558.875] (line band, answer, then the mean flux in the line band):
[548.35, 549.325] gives 0.01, 16.5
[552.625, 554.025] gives -0.04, 17.2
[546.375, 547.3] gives -0.03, 17.3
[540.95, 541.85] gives 0.00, 17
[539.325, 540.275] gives 0.06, 16.2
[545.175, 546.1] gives 0.01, 16.7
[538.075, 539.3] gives -0.01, 17.3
